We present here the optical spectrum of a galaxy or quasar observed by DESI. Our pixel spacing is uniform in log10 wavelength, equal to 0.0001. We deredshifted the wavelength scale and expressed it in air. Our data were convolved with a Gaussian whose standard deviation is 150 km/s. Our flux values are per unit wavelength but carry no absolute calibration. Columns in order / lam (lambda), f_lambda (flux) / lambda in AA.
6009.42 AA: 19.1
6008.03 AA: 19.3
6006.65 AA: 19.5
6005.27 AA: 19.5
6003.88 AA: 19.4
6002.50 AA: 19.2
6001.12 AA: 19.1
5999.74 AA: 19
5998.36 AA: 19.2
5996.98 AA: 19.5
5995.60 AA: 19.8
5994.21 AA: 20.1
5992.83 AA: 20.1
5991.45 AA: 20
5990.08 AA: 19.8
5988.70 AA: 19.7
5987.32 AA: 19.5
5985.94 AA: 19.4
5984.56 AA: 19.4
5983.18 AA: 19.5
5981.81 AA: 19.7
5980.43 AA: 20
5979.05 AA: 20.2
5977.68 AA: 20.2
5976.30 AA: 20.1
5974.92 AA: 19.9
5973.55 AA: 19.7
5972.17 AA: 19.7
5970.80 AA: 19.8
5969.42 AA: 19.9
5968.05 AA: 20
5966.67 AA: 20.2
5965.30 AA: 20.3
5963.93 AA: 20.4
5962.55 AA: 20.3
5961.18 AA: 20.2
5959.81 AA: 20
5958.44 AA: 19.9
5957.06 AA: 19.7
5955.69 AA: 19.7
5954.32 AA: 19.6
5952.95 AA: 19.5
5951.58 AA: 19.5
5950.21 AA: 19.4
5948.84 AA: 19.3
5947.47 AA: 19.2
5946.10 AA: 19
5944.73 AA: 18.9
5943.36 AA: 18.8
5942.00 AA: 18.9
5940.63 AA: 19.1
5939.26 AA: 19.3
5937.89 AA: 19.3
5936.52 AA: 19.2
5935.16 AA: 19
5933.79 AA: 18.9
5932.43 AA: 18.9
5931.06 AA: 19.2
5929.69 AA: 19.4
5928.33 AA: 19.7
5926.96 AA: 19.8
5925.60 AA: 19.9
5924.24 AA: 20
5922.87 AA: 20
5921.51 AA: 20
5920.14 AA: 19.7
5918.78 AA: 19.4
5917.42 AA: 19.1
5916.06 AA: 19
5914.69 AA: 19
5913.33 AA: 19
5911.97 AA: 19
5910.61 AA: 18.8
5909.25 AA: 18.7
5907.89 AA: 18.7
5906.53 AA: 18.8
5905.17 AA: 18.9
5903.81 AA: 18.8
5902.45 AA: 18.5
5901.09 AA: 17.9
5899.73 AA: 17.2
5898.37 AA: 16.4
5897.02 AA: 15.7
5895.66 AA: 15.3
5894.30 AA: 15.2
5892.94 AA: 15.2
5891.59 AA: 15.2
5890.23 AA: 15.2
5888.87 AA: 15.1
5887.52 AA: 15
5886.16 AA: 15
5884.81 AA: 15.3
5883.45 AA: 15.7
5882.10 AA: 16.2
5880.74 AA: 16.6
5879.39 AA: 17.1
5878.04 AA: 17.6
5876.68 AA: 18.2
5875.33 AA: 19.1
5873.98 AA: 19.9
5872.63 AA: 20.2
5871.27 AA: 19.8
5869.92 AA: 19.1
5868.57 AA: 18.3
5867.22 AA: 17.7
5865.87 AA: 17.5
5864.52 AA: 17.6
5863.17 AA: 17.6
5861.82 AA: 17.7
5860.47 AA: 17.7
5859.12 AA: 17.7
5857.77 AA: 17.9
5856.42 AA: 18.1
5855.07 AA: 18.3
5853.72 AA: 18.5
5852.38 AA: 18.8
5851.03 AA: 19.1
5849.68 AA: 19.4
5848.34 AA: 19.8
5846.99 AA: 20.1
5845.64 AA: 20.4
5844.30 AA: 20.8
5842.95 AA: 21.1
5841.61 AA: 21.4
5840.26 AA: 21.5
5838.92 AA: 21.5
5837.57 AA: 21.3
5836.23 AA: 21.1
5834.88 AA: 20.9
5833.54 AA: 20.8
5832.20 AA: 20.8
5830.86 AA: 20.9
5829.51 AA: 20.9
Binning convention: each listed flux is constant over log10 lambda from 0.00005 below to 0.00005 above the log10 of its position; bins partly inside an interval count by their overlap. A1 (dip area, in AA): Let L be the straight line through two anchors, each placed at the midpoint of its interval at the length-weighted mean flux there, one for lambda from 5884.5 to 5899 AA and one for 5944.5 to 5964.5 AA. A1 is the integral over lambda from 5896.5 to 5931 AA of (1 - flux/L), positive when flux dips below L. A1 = -4.2 AA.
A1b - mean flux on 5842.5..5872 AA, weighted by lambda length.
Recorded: 18.8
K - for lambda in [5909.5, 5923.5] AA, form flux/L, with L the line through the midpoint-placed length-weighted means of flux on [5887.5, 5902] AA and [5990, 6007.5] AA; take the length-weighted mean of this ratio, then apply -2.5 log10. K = -0.16 mag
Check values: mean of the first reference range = 15.8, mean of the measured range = 19.3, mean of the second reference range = 19.6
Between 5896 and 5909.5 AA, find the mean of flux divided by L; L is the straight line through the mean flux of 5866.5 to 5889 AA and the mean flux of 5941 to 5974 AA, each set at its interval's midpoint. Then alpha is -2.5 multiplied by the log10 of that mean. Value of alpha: 0.017 mag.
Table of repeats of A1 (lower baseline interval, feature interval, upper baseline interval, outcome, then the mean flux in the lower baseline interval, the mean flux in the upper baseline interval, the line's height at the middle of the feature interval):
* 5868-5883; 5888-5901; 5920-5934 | 2.14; 18.3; 19.6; 18.8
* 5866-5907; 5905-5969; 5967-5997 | -3.01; 17.1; 19.8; 18.6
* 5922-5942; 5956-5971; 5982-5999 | -0.40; 19.4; 19.7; 19.5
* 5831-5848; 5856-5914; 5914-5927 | 7.86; 20.9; 19.6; 20.2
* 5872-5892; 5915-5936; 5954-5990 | -1.36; 16.8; 19.9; 18.3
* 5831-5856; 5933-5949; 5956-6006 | 0.70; 20.3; 19.8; 19.9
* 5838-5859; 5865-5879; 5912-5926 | 0.68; 19.7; 19.5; 19.7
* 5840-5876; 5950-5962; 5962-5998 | -0.02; 19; 19.9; 19.7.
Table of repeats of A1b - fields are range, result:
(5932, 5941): 19.1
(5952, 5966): 20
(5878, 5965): 18.4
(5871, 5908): 17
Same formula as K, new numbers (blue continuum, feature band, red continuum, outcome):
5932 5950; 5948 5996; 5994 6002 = -0.03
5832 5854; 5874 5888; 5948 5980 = 0.21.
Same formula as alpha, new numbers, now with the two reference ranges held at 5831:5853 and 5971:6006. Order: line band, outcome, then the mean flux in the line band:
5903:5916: 0.072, 18.9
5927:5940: 0.043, 19.2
